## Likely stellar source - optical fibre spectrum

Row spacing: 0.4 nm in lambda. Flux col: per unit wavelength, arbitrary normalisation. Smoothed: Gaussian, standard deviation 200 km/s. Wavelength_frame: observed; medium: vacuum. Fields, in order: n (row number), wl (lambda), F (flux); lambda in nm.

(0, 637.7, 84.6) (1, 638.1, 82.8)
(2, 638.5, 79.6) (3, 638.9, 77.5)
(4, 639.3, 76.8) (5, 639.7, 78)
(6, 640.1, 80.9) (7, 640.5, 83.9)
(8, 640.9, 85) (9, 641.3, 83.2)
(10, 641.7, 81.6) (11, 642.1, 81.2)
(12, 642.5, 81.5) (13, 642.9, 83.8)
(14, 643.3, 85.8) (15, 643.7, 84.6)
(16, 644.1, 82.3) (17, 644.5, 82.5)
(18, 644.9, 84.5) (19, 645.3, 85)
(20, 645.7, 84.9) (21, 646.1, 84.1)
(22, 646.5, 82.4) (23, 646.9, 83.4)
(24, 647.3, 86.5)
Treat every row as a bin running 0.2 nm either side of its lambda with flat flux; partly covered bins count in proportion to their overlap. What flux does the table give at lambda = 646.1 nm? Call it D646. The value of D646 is 84.1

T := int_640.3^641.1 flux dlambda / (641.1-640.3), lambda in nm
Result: 84.5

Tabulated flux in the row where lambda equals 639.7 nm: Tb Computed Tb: 78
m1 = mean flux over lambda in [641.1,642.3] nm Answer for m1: 82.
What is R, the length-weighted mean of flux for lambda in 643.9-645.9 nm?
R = 83.8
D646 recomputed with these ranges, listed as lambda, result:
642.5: 81.5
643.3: 85.8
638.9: 77.5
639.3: 76.8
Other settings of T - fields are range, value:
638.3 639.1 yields 78.6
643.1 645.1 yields 83.9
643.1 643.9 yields 85.2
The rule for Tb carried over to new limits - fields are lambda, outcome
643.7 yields 84.6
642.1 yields 81.2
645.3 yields 85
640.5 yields 83.9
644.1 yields 82.3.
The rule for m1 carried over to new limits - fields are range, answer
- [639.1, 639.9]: 77.4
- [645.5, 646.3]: 84.5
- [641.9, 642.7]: 81.4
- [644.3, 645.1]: 83.5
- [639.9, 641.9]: 82.9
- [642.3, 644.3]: 83.6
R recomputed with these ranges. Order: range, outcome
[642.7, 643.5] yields 84.8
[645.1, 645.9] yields 84.9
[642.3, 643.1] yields 82.7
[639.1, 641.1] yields 80.9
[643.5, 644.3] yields 83.4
